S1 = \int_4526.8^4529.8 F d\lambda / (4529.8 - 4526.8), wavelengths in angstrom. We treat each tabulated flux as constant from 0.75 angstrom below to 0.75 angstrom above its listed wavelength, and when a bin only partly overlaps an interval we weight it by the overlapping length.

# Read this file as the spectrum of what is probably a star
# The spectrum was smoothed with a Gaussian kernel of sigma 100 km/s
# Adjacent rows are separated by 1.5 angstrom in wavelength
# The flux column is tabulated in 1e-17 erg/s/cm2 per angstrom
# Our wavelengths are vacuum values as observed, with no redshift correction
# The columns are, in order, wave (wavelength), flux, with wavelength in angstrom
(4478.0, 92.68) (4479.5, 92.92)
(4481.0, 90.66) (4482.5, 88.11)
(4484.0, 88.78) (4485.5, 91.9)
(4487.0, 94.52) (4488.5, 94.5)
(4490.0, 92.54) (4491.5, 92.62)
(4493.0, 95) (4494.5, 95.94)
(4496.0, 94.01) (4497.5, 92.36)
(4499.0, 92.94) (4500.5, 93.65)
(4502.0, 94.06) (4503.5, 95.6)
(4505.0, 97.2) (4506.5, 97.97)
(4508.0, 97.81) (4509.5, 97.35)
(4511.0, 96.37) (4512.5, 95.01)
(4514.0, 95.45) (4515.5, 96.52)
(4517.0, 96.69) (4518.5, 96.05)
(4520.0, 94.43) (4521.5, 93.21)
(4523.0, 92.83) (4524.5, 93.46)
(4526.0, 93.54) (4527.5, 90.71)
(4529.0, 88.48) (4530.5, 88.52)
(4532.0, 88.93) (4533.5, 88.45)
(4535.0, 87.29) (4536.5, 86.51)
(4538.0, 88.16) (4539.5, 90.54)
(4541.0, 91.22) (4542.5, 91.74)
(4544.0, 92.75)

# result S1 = 89.6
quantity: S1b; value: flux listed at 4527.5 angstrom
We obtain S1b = 90.71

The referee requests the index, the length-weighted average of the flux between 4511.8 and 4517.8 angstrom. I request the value 95.9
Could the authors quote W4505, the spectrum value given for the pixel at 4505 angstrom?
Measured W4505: 97.2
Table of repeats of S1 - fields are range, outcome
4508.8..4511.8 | 96.8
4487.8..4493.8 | 93.7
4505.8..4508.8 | 97.9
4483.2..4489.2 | 92.4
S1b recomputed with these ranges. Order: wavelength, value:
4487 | 94.52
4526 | 93.54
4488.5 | 94.5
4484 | 88.78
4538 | 88.16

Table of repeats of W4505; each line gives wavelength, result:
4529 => 88.48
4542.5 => 91.74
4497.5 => 92.36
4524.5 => 93.46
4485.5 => 91.9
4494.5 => 95.94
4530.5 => 88.52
